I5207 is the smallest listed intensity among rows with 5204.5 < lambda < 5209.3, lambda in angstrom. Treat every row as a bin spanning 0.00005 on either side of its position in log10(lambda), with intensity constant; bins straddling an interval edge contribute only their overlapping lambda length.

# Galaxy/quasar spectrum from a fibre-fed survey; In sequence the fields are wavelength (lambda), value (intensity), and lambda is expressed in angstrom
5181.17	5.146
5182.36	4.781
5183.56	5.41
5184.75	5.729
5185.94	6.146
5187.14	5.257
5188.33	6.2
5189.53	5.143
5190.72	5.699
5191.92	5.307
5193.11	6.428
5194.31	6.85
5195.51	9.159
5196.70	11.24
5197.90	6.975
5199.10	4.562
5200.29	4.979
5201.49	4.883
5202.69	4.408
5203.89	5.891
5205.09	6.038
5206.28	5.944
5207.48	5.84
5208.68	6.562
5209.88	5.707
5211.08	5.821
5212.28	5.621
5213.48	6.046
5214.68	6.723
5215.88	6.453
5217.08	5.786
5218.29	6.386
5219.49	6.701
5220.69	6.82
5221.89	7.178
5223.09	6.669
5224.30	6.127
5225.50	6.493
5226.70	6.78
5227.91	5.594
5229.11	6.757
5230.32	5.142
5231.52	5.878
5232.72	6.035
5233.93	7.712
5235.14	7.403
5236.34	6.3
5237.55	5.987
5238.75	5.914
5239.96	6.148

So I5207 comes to 5.84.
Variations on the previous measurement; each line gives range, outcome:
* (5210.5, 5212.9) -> 5.621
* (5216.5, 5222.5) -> 5.786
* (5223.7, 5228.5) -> 5.594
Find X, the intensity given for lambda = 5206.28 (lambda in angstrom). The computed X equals 5.944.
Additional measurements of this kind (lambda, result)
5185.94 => 6.146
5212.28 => 5.621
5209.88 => 5.707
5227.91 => 5.594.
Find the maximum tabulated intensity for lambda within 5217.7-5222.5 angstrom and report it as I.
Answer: 7.178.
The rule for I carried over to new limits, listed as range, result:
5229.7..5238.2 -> 7.712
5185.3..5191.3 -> 6.2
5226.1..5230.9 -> 6.78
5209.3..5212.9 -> 5.821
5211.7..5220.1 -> 6.723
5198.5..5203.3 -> 4.979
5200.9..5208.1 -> 6.038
